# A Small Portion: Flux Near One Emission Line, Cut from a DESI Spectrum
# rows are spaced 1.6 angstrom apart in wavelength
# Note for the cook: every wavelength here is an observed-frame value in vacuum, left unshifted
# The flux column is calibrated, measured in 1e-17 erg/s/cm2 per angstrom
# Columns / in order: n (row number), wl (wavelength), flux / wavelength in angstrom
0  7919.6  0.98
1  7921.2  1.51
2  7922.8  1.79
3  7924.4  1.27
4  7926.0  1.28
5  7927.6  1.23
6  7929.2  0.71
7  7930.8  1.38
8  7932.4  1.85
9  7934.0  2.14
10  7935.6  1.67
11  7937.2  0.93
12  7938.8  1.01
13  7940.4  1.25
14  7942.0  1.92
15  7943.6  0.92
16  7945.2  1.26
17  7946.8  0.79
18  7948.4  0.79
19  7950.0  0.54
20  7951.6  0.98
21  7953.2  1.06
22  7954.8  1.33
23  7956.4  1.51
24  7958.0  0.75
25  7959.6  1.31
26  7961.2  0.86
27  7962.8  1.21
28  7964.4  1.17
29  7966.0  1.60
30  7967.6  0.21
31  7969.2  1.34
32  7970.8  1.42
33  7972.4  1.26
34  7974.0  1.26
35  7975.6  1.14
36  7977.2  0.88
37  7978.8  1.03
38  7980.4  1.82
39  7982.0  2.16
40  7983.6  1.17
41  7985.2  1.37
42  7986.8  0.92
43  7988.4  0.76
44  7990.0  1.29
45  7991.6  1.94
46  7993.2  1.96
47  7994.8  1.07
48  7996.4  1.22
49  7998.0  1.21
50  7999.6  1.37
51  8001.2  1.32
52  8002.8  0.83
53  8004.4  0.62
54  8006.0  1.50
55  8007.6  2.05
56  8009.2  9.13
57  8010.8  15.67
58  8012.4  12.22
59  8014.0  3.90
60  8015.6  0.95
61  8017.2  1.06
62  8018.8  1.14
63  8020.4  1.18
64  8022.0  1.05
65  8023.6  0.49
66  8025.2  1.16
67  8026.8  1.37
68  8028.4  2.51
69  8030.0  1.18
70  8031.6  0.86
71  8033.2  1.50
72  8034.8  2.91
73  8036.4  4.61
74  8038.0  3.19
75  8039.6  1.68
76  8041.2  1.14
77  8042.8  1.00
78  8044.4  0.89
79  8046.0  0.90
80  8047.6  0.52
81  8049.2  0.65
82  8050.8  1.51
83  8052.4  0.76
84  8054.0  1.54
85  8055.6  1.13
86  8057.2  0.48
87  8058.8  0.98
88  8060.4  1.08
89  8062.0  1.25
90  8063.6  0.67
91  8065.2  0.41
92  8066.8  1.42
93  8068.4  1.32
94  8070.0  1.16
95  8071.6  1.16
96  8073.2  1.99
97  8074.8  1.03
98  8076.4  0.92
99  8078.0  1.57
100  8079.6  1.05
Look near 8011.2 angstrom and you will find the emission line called H-alpha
